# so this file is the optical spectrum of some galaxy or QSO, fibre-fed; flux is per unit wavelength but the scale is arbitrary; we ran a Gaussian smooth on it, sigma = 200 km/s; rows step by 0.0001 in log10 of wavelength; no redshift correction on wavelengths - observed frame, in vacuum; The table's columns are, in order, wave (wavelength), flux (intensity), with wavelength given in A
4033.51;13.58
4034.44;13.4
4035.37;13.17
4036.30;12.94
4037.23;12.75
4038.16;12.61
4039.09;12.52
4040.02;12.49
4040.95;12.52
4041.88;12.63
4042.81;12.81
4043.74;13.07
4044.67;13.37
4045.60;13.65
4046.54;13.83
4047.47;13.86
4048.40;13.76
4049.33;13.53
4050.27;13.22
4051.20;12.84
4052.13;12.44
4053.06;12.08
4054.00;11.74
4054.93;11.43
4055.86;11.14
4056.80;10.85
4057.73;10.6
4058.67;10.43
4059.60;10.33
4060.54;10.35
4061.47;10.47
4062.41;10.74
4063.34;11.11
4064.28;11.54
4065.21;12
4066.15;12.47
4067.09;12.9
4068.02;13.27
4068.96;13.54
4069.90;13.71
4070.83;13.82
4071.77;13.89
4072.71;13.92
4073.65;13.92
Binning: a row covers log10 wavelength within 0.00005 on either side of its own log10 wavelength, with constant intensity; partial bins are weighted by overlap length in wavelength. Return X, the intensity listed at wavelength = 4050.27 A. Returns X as 13.22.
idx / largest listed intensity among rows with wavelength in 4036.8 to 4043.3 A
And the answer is 12.81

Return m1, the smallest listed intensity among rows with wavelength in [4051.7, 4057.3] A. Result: 10.85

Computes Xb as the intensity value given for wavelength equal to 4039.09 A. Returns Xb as 12.52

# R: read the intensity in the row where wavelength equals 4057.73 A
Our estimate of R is 10.6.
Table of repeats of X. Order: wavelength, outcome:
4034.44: 13.4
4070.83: 13.82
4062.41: 10.74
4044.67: 13.37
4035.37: 13.17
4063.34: 11.11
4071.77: 13.89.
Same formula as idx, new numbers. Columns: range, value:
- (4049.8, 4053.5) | 13.22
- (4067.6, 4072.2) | 13.89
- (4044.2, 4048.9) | 13.86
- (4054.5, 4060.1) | 11.43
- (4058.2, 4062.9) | 10.74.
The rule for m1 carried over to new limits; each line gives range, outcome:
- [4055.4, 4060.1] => 10.33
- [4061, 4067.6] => 10.47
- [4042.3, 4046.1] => 12.81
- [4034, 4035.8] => 13.17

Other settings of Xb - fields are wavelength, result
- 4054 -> 11.74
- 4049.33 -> 13.53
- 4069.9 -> 13.71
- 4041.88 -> 12.63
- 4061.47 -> 10.47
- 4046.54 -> 13.83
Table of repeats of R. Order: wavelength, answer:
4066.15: 12.47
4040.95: 12.52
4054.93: 11.43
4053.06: 12.08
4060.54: 10.35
